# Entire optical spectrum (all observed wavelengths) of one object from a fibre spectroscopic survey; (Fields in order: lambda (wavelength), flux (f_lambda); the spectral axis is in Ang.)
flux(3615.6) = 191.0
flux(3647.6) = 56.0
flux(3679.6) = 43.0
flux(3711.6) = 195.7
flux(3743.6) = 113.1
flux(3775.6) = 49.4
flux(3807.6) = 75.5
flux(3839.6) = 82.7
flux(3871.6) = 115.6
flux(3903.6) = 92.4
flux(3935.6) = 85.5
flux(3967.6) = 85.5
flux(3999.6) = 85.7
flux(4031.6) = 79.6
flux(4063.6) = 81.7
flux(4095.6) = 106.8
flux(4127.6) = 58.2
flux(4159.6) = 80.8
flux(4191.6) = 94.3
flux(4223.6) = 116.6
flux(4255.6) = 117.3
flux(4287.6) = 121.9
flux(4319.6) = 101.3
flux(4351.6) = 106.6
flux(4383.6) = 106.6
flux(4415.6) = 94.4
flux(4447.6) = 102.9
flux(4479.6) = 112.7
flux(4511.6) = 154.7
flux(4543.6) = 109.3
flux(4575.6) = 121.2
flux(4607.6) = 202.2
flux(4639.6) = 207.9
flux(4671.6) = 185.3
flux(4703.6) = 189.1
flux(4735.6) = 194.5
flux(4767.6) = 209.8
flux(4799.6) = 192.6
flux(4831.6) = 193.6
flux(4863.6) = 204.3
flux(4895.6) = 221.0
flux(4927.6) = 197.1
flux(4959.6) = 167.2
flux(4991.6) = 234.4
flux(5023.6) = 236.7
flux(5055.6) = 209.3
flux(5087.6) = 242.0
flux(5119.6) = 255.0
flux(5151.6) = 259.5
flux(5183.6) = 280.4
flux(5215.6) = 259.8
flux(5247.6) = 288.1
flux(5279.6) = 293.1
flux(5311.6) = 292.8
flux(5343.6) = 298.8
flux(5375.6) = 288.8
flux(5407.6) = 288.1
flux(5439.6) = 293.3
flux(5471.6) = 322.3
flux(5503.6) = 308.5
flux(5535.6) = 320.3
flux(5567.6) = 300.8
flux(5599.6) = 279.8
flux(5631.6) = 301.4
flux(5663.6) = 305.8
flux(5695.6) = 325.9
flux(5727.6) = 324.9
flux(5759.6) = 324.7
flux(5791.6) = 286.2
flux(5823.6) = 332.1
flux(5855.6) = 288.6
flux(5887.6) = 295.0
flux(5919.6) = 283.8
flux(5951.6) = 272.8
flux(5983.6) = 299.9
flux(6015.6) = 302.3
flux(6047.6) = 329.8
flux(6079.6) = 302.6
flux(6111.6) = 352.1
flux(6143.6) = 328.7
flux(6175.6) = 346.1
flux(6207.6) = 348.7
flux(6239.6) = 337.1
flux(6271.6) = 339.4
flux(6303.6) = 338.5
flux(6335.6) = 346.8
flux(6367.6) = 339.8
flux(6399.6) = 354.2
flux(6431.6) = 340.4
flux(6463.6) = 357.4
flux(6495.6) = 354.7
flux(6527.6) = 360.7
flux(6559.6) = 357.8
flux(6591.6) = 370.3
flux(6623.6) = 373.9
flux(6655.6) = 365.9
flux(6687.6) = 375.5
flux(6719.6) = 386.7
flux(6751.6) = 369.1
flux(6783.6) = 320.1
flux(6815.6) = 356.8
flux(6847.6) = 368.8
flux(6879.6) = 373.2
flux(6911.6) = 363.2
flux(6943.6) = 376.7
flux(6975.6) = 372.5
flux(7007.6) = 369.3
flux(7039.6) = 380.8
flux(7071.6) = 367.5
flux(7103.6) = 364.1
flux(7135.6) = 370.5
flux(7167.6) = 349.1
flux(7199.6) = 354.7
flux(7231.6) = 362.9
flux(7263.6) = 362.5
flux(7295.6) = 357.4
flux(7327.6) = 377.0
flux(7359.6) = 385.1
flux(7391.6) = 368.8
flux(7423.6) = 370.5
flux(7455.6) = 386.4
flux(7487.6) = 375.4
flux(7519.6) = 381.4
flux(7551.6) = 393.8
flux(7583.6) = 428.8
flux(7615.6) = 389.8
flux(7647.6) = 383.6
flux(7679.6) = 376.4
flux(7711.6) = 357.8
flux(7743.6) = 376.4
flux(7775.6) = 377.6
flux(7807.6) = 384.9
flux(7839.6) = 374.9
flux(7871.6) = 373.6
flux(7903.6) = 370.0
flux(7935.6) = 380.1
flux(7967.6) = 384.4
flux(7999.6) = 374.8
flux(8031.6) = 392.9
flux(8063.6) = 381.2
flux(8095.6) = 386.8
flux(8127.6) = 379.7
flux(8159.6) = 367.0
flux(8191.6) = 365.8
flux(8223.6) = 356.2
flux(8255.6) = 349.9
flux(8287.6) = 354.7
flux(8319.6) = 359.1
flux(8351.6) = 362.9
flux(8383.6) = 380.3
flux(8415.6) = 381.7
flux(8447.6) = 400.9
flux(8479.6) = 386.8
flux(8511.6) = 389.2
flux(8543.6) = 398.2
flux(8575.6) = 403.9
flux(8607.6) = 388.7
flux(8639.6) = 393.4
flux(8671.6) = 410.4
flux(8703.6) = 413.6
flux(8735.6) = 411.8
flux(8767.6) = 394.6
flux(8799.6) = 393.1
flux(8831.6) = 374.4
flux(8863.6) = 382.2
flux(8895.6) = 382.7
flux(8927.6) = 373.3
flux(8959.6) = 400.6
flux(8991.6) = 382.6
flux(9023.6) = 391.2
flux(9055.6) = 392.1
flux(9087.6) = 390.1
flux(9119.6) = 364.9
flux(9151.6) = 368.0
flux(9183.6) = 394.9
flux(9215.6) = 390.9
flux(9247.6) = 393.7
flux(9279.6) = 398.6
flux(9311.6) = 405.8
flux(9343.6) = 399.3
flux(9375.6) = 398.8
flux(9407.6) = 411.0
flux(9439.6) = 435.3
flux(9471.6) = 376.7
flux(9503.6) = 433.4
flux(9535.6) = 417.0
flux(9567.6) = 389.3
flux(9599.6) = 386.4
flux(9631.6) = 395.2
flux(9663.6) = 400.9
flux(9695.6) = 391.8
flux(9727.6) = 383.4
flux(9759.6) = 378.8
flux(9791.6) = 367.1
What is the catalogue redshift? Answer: 0.153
